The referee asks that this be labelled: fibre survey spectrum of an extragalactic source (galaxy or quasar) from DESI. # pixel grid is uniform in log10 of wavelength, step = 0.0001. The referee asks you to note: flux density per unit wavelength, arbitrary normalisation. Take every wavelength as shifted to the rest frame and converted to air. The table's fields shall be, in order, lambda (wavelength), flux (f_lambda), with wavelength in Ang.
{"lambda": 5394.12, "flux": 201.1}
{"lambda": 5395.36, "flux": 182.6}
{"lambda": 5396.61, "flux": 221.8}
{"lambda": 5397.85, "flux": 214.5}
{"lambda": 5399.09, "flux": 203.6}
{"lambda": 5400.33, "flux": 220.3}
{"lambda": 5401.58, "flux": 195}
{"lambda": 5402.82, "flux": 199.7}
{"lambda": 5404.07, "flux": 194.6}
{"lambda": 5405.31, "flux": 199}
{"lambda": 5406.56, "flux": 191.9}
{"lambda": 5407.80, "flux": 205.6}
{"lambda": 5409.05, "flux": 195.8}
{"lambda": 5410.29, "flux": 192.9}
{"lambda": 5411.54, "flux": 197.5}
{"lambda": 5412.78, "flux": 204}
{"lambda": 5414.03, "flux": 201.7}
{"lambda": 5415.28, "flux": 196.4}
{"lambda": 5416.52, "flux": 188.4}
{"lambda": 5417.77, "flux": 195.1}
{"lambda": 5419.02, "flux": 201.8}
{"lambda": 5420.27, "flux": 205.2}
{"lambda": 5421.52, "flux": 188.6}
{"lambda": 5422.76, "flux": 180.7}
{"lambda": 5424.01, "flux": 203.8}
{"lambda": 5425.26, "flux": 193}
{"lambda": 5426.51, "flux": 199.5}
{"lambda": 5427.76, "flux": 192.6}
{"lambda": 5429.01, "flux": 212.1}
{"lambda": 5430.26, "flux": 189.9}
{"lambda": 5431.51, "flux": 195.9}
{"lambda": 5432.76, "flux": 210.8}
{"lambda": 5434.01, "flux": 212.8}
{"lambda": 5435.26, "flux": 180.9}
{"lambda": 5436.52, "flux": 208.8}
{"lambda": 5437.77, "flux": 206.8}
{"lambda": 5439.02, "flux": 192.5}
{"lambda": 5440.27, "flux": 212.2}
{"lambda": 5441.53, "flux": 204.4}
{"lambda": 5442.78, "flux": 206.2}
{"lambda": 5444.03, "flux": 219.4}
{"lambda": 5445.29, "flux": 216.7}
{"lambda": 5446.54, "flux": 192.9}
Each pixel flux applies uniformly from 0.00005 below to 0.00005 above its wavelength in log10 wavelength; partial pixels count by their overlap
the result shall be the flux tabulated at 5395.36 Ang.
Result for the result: 182.6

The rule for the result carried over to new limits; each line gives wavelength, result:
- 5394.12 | 201.1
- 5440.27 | 212.2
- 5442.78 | 206.2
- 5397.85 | 214.5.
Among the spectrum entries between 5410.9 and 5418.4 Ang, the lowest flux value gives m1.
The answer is 188.4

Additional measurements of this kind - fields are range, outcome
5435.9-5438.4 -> 206.8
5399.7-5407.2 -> 191.9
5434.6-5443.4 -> 180.9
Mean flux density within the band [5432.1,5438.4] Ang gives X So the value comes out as 204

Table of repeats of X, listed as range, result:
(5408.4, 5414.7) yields 198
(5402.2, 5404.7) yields 197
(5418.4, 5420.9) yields 203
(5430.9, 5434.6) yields 207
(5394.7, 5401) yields 208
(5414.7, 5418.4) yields 193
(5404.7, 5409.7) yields 198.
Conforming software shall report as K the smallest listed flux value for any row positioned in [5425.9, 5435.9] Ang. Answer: 180.9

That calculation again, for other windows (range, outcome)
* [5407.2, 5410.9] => 192.9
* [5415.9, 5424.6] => 180.7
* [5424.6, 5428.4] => 192.6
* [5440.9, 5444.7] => 204.4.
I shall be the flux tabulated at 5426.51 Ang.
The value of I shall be 199.5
